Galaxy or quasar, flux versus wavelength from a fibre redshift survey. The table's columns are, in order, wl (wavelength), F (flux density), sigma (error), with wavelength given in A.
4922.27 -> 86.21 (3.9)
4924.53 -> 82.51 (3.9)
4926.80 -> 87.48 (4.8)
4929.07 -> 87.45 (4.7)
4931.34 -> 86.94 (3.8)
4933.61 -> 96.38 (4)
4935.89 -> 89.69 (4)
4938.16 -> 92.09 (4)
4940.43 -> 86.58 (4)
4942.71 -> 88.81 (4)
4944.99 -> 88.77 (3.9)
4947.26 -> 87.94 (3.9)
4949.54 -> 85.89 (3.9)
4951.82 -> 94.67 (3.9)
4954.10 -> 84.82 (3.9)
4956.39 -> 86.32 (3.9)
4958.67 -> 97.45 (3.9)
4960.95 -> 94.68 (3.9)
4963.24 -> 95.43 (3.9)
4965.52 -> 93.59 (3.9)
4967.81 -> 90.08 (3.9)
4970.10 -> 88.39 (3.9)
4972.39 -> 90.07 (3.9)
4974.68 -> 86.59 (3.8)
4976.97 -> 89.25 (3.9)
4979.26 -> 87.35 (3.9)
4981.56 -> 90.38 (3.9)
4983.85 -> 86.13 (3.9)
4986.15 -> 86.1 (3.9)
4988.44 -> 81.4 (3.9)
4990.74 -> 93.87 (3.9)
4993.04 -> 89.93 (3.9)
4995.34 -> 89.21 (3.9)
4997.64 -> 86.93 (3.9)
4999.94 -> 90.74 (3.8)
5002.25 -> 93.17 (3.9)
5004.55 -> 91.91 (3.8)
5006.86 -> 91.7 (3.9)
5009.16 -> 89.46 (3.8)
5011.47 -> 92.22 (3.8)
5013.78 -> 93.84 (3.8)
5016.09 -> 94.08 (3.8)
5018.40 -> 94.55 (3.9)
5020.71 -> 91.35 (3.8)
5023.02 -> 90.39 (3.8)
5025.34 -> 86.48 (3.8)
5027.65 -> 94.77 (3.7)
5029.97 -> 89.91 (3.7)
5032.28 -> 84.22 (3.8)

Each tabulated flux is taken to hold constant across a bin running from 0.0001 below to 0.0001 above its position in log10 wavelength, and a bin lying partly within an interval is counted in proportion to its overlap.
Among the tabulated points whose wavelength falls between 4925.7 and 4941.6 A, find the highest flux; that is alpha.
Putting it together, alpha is 96.38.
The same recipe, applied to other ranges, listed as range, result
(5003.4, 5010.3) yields 91.91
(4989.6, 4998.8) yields 93.87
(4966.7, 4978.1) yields 90.08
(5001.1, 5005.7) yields 93.17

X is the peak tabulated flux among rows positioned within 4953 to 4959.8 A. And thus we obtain 97.45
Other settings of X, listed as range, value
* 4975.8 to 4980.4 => 89.25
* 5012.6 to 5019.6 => 94.55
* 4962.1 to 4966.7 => 95.43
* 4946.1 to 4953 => 94.67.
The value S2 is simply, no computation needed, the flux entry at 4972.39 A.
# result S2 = 90.07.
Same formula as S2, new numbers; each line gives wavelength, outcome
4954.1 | 84.82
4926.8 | 87.48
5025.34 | 86.48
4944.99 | 88.77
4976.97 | 89.25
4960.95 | 94.68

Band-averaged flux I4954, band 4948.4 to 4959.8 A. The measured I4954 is 89.8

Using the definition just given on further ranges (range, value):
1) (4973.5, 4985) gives 87.9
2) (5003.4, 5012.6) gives 91.3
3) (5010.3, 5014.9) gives 92.9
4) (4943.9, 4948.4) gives 88.5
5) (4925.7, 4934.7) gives 89.6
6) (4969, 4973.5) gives 89.2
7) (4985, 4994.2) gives 87.8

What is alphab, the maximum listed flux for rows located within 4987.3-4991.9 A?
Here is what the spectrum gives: 93.87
